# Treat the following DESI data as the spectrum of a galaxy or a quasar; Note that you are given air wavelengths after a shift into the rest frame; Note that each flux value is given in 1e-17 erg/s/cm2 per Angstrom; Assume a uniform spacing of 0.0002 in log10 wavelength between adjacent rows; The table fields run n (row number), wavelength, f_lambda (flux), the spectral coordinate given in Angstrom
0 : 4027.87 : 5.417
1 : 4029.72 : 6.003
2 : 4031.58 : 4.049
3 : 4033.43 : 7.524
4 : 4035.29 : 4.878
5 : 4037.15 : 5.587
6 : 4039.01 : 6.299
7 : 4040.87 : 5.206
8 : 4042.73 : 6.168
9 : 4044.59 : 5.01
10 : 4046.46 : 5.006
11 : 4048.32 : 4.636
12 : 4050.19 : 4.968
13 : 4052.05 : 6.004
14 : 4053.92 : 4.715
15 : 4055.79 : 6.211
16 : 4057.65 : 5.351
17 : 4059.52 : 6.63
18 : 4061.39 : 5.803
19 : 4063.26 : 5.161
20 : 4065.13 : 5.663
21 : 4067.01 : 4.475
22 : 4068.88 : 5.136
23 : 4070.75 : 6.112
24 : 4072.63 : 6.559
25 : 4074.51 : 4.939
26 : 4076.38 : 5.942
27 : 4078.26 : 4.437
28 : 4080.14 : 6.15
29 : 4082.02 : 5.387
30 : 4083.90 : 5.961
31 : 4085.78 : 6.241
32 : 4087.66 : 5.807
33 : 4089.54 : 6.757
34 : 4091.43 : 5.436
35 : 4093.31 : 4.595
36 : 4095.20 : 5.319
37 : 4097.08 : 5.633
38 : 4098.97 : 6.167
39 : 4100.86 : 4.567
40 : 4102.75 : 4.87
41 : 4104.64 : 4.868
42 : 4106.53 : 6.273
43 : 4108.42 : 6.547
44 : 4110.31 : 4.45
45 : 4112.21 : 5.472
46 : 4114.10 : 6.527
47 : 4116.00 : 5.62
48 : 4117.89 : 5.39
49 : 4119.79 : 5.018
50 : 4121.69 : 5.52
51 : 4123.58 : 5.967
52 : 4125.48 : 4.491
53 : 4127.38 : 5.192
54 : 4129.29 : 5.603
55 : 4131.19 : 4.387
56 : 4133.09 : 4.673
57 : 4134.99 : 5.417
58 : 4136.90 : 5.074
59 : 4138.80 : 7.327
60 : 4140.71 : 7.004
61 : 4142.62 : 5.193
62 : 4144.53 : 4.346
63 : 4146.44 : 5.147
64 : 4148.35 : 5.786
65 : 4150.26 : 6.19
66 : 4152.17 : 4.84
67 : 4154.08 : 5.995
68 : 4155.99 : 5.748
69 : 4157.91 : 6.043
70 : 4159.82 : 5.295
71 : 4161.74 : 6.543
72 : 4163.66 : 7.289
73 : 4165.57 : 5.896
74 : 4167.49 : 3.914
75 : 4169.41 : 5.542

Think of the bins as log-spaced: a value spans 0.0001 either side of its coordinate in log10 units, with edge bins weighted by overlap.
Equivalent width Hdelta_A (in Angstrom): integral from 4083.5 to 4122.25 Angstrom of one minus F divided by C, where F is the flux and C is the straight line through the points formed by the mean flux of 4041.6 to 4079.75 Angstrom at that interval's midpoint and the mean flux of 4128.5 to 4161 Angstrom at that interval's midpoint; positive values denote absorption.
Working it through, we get -0.5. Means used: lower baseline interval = 5.45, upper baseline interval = 5.54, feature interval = 5.57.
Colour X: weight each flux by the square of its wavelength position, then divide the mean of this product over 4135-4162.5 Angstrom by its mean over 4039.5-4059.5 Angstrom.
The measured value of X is 1.1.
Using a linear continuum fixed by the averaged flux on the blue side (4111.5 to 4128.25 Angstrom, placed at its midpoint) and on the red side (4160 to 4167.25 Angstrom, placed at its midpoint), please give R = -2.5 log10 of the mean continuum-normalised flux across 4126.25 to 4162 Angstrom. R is 0.06 mag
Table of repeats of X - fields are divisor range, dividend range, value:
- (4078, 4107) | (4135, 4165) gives 1.08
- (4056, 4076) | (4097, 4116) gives 1.01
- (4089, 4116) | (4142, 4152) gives 0.98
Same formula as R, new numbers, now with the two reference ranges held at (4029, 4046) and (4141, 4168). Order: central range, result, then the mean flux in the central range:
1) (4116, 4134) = 0.10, 5.17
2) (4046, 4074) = 0.02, 5.5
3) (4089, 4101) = 0.02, 5.51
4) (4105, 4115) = -0.03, 5.79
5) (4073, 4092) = -0.02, 5.74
